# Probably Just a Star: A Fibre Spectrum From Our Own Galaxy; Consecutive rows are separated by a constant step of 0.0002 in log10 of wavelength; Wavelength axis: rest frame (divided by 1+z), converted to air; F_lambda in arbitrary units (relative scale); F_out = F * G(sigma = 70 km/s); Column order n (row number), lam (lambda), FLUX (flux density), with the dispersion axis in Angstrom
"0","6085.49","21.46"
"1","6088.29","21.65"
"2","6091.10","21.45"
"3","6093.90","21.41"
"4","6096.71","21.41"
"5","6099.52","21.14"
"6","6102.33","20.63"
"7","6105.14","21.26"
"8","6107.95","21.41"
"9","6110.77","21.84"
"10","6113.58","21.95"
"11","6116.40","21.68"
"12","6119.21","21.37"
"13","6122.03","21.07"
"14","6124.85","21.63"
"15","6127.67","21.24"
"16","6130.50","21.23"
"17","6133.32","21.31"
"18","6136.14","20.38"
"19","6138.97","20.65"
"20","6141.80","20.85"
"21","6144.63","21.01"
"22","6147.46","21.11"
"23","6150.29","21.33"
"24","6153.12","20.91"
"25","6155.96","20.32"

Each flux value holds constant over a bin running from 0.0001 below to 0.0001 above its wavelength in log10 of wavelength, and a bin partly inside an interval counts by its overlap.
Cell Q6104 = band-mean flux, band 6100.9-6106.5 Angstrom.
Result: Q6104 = 20.9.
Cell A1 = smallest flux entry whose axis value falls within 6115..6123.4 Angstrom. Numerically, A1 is 21.07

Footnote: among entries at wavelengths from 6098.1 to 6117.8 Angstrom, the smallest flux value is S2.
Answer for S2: 20.63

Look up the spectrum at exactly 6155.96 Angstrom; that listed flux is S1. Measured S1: 20.32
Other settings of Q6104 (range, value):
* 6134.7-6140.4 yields 20.5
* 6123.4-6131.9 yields 21.3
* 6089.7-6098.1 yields 21.4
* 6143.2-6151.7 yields 21.2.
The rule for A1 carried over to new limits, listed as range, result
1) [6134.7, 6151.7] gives 20.38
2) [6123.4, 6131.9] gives 21.23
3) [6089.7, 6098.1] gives 21.41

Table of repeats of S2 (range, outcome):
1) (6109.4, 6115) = 21.84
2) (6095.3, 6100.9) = 21.14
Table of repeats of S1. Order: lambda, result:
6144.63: 21.01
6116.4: 21.68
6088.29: 21.65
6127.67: 21.24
